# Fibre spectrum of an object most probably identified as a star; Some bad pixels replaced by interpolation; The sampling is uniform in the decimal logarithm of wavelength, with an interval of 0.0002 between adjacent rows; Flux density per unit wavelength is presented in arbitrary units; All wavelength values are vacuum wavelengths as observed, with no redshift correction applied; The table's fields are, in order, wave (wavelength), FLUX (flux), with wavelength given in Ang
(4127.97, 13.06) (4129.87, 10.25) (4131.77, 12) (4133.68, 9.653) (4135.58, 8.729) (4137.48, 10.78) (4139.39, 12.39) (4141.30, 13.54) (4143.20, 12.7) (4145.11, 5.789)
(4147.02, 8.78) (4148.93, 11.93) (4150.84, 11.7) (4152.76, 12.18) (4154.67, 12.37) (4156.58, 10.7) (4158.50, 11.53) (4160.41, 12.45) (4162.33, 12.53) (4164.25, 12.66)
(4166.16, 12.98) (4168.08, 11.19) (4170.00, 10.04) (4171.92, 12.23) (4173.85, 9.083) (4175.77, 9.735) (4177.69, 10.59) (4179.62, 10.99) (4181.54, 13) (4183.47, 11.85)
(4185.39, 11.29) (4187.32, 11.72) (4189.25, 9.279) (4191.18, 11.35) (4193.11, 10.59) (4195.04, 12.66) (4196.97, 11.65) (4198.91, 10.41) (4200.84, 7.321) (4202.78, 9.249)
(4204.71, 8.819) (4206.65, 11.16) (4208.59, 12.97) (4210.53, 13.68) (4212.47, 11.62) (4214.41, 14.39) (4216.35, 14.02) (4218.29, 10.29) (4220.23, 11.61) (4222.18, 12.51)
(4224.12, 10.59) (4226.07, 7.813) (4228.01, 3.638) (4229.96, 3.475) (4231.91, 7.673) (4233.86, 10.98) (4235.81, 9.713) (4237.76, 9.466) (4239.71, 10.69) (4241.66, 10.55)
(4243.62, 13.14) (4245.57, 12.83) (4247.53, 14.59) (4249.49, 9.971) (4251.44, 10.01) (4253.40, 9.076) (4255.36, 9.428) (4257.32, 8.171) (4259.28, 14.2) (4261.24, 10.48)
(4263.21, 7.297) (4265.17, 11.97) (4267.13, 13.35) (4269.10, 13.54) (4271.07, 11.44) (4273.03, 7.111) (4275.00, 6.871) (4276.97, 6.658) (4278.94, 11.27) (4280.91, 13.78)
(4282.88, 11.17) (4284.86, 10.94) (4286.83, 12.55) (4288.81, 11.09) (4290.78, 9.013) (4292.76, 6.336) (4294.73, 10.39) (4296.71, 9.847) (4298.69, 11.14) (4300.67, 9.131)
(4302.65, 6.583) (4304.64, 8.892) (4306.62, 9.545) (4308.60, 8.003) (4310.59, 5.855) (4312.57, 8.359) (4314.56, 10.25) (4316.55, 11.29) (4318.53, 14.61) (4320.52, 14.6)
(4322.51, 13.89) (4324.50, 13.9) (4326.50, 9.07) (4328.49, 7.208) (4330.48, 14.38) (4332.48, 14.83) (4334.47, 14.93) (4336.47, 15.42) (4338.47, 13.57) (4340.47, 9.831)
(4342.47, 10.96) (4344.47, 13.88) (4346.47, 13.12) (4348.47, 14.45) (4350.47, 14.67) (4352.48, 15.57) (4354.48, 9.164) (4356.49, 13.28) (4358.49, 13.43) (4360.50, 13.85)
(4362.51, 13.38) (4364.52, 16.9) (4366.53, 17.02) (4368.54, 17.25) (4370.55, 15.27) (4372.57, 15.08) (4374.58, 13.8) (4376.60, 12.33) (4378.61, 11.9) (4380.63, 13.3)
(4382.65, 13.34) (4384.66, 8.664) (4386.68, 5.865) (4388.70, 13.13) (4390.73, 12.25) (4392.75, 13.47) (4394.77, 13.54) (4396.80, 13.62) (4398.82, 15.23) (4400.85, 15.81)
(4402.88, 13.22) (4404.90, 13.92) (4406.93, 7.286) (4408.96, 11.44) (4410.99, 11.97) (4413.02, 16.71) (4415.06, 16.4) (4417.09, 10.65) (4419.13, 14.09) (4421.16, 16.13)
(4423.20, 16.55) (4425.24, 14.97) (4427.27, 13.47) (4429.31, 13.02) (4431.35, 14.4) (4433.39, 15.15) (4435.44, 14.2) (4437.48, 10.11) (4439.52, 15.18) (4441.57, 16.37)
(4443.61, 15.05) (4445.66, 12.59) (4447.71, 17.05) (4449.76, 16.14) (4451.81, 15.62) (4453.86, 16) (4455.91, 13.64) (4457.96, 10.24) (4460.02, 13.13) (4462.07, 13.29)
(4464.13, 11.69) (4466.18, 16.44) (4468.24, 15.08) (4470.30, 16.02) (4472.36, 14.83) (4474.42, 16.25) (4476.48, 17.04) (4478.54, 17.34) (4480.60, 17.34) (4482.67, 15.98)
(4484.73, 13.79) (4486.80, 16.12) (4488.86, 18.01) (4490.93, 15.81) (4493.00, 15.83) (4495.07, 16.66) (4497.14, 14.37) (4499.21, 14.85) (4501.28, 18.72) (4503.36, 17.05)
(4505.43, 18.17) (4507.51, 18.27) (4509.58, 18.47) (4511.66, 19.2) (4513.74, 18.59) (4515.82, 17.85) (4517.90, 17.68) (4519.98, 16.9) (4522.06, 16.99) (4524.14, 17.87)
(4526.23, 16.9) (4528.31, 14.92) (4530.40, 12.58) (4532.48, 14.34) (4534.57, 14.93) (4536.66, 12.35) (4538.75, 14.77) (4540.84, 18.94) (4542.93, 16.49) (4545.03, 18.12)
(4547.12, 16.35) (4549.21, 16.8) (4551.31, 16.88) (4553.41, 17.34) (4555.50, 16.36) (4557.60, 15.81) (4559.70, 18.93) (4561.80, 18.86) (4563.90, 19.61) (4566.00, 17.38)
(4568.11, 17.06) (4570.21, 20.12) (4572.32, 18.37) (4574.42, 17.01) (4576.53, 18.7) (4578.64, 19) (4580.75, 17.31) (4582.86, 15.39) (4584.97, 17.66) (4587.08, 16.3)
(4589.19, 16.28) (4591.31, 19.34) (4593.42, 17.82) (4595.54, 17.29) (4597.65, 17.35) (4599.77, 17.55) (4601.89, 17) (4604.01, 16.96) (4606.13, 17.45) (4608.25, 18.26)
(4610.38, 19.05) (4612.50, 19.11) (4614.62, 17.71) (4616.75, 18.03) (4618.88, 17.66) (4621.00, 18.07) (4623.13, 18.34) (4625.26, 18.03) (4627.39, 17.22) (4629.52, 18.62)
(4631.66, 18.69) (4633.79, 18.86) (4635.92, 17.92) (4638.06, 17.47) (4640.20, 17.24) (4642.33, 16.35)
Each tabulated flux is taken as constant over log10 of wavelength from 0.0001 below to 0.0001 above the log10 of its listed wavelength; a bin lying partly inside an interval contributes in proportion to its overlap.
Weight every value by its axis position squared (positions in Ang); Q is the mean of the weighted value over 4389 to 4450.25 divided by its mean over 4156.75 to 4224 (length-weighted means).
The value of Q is 1.37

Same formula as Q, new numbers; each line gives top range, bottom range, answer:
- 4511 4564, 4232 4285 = 1.78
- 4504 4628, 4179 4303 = 1.92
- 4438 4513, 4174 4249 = 1.66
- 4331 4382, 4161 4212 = 1.35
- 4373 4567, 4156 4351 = 1.54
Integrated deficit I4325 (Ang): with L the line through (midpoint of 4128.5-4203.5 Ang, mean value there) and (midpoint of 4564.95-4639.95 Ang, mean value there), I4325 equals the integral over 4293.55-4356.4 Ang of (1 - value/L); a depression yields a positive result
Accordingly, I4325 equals 9.3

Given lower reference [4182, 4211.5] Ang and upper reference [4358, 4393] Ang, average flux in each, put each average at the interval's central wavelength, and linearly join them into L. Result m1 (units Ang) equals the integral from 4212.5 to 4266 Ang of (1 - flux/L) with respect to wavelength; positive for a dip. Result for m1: 5.52 Ang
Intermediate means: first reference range 11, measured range 10.3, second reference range 13.3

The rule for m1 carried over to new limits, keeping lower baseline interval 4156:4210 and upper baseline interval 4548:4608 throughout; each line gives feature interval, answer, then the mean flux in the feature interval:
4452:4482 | 1.61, 14.9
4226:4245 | 4.97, 8.85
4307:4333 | 4.30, 11.1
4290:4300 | 2.78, 9.35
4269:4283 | 2.95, 9.97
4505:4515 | -1.27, 18.5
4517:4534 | 0.74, 16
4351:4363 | 0.68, 13.2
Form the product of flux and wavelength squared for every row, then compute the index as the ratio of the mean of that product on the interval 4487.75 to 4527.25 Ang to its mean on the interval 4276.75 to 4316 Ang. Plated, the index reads 1.98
